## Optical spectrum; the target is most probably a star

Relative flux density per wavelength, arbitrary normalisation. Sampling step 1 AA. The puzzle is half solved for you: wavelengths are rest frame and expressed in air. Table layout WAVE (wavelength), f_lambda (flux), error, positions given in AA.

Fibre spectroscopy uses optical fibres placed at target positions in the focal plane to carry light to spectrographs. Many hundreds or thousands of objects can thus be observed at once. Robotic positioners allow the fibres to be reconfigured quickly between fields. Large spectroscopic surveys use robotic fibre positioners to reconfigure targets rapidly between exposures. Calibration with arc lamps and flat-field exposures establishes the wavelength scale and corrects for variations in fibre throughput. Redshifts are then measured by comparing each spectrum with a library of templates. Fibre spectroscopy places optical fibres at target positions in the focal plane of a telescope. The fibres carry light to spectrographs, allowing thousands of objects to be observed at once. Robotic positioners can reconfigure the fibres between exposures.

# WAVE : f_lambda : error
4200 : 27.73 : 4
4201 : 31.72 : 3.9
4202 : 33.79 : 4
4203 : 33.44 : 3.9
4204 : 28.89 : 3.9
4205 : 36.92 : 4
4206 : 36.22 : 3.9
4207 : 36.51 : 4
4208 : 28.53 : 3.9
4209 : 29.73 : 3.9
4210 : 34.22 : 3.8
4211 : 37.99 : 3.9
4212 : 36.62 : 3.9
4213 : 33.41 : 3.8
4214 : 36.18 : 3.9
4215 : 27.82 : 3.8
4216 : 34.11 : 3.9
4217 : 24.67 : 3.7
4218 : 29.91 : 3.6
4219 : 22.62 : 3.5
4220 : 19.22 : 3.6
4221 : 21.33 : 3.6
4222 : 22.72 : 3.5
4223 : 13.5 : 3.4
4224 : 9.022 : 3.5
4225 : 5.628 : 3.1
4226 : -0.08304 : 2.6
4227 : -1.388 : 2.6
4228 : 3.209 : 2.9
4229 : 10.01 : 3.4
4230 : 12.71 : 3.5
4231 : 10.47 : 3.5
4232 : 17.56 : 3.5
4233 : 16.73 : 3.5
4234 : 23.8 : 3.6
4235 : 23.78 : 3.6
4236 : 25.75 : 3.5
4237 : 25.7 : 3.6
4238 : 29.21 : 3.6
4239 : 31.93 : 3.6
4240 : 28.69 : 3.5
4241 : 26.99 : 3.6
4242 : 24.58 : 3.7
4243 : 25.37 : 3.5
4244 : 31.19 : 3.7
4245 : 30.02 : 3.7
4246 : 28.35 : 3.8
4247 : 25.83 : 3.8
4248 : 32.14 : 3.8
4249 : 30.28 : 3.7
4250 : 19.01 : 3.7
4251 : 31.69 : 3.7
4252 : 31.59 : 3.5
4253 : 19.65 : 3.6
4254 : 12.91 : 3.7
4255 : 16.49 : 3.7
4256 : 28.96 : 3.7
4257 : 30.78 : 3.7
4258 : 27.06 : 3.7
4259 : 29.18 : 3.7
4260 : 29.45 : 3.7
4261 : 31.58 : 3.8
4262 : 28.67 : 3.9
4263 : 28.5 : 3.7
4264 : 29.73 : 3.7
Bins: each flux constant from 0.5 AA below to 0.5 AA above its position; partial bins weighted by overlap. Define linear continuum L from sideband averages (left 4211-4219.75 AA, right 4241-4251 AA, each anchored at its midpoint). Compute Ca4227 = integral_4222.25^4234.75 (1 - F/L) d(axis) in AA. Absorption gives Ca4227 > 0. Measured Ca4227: 7.96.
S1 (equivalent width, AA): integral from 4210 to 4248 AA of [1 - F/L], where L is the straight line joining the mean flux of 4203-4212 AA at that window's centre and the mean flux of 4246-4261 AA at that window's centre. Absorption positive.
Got 9.6 AA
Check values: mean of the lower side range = 33.8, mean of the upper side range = 26.3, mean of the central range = 22.6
